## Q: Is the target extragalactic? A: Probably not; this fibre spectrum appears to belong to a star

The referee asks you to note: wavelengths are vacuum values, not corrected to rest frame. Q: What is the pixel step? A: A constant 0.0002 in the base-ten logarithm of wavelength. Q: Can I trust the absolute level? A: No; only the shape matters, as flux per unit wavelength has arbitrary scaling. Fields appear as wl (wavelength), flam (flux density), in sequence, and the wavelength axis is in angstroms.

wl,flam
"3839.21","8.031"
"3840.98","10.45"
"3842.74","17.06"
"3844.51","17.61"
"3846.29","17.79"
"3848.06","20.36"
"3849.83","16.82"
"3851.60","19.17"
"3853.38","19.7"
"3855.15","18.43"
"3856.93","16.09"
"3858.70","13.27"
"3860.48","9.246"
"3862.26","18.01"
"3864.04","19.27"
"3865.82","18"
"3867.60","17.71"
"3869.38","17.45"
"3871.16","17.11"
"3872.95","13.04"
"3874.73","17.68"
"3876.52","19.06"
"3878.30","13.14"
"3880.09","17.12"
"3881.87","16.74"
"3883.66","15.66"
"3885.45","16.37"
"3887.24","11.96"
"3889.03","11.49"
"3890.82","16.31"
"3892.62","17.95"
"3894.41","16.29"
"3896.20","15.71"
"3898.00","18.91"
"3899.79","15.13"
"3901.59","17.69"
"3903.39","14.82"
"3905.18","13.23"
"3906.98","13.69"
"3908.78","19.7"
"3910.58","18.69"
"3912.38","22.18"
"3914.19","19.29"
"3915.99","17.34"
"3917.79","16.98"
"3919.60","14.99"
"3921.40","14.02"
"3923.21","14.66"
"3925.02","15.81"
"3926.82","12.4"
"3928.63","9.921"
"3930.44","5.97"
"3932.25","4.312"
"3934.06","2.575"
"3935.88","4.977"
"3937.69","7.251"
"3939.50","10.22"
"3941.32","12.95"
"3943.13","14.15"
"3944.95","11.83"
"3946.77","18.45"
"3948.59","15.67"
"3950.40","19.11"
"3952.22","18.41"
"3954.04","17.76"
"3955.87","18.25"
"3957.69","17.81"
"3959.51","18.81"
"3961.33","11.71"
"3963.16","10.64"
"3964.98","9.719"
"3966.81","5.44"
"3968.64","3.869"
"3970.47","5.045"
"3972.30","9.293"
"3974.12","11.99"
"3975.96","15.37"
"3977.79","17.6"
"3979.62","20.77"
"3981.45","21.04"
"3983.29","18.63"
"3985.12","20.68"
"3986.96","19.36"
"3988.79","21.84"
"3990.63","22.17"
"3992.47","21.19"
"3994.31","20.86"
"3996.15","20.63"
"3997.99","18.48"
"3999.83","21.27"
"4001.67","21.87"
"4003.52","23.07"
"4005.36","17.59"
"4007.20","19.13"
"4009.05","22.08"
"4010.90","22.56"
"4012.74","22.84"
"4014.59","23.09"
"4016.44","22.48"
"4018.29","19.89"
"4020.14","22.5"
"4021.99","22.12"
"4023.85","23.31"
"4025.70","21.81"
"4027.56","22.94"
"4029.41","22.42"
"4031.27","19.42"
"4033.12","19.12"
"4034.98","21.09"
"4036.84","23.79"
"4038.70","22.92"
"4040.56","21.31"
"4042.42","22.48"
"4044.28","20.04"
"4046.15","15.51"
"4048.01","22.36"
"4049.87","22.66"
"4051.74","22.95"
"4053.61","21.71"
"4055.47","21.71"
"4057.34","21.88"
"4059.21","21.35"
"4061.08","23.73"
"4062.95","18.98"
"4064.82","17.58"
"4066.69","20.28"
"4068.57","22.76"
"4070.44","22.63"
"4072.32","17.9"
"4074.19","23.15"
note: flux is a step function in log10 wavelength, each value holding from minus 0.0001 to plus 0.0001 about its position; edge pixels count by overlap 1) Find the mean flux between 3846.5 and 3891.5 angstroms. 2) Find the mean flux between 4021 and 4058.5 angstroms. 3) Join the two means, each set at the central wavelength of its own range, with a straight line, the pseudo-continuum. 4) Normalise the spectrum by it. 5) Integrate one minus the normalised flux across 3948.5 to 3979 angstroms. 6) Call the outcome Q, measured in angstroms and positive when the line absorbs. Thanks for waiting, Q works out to 9.3 angstroms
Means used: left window 16.4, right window 21.6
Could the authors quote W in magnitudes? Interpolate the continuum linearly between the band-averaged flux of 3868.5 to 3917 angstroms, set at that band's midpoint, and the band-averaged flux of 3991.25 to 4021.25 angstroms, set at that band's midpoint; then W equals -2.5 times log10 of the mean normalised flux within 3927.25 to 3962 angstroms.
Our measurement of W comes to 0.43 mag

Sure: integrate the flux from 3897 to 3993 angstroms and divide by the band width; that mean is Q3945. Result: 14.6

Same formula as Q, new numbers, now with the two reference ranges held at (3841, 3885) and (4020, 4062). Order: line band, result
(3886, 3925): 3.7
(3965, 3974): 5.9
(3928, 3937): 6.4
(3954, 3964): 1.9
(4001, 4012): -0.2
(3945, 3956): 1.0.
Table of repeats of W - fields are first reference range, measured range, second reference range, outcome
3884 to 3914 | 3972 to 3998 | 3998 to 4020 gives 0.08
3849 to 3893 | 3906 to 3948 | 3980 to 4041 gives 0.35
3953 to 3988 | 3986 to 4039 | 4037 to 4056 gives -0.17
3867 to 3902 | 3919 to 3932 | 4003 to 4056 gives 0.41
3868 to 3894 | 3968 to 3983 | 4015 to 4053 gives 0.39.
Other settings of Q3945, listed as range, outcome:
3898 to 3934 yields 14.6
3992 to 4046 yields 21.4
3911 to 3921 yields 18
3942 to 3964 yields 16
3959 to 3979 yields 10.8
